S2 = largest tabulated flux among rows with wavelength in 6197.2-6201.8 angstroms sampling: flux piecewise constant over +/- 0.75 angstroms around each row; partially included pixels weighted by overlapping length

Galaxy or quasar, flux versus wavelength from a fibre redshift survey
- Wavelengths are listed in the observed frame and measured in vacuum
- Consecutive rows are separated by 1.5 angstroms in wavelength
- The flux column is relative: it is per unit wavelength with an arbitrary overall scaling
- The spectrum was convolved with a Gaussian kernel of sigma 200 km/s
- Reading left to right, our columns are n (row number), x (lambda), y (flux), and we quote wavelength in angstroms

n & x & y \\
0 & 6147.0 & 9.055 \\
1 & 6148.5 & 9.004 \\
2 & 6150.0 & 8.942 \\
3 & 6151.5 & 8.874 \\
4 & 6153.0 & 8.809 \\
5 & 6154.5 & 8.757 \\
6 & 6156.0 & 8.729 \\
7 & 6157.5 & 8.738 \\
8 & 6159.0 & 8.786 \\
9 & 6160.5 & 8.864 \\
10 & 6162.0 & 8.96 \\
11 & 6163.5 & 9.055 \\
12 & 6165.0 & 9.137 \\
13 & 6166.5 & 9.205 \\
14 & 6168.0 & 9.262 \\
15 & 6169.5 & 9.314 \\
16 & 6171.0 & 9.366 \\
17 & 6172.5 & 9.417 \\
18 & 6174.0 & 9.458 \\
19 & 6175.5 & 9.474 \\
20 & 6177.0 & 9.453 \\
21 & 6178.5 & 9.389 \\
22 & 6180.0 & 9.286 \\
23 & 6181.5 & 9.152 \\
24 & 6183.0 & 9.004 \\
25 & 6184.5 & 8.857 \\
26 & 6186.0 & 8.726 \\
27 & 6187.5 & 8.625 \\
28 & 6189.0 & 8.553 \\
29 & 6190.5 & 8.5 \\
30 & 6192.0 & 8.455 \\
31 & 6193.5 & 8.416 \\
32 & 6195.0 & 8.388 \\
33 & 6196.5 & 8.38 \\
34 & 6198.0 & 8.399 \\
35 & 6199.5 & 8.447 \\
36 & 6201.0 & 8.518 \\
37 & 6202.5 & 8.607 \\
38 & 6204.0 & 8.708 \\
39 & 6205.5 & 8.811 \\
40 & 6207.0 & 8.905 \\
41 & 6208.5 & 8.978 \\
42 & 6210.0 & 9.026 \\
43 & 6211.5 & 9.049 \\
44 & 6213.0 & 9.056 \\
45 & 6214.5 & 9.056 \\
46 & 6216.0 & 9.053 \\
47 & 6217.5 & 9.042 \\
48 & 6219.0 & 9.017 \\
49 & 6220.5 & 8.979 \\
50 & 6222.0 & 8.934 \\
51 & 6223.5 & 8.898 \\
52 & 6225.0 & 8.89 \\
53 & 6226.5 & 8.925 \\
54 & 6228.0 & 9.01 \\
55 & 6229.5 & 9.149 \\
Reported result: 8.518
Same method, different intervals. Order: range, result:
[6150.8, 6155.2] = 8.874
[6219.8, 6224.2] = 8.979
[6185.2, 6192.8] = 8.726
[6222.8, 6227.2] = 8.925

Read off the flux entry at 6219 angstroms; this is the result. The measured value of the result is 9.017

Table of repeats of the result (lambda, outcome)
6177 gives 9.453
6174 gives 9.458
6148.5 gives 9.004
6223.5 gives 8.898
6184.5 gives 8.857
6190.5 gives 8.5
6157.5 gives 8.738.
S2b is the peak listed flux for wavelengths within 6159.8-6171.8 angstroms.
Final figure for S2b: 9.366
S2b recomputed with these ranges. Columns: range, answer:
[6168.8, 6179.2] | 9.474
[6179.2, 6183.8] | 9.286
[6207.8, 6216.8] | 9.056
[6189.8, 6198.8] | 8.5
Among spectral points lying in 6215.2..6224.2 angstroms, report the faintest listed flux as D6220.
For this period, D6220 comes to 8.898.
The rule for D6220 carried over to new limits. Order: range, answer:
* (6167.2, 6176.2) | 9.262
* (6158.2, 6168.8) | 8.786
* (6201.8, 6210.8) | 8.607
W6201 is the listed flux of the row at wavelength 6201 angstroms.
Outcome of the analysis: 8.518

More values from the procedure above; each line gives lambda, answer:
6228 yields 9.01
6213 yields 9.056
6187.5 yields 8.625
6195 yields 8.388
